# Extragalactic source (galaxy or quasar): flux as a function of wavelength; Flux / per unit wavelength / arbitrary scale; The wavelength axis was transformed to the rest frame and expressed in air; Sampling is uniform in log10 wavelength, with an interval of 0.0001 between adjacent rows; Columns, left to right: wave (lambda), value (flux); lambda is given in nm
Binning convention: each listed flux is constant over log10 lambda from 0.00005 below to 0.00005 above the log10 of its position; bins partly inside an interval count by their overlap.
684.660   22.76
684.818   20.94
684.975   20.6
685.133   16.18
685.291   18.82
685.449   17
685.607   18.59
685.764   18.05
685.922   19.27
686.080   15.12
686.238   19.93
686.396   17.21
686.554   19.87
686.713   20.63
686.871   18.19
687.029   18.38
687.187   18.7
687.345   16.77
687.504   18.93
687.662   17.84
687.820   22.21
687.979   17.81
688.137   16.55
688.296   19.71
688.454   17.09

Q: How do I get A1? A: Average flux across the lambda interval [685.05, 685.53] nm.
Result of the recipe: 17.3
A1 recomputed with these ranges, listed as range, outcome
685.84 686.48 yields 17.9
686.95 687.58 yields 18.2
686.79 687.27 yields 18.4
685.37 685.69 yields 17.8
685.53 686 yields 18.7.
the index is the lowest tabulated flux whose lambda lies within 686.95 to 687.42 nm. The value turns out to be 16.77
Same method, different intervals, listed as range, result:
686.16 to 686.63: 17.21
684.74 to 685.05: 20.6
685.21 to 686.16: 15.12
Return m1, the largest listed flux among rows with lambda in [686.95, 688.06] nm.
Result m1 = 22.21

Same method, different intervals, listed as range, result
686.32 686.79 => 20.63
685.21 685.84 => 18.82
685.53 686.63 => 19.93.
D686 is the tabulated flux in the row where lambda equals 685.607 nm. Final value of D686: 18.59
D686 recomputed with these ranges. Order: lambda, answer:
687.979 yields 17.81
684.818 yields 20.94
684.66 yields 22.76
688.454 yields 17.09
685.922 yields 19.27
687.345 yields 16.77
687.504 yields 18.93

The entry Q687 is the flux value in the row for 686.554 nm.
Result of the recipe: 19.87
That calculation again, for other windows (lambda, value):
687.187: 18.7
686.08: 15.12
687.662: 17.84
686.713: 20.63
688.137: 16.55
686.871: 18.19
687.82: 22.21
